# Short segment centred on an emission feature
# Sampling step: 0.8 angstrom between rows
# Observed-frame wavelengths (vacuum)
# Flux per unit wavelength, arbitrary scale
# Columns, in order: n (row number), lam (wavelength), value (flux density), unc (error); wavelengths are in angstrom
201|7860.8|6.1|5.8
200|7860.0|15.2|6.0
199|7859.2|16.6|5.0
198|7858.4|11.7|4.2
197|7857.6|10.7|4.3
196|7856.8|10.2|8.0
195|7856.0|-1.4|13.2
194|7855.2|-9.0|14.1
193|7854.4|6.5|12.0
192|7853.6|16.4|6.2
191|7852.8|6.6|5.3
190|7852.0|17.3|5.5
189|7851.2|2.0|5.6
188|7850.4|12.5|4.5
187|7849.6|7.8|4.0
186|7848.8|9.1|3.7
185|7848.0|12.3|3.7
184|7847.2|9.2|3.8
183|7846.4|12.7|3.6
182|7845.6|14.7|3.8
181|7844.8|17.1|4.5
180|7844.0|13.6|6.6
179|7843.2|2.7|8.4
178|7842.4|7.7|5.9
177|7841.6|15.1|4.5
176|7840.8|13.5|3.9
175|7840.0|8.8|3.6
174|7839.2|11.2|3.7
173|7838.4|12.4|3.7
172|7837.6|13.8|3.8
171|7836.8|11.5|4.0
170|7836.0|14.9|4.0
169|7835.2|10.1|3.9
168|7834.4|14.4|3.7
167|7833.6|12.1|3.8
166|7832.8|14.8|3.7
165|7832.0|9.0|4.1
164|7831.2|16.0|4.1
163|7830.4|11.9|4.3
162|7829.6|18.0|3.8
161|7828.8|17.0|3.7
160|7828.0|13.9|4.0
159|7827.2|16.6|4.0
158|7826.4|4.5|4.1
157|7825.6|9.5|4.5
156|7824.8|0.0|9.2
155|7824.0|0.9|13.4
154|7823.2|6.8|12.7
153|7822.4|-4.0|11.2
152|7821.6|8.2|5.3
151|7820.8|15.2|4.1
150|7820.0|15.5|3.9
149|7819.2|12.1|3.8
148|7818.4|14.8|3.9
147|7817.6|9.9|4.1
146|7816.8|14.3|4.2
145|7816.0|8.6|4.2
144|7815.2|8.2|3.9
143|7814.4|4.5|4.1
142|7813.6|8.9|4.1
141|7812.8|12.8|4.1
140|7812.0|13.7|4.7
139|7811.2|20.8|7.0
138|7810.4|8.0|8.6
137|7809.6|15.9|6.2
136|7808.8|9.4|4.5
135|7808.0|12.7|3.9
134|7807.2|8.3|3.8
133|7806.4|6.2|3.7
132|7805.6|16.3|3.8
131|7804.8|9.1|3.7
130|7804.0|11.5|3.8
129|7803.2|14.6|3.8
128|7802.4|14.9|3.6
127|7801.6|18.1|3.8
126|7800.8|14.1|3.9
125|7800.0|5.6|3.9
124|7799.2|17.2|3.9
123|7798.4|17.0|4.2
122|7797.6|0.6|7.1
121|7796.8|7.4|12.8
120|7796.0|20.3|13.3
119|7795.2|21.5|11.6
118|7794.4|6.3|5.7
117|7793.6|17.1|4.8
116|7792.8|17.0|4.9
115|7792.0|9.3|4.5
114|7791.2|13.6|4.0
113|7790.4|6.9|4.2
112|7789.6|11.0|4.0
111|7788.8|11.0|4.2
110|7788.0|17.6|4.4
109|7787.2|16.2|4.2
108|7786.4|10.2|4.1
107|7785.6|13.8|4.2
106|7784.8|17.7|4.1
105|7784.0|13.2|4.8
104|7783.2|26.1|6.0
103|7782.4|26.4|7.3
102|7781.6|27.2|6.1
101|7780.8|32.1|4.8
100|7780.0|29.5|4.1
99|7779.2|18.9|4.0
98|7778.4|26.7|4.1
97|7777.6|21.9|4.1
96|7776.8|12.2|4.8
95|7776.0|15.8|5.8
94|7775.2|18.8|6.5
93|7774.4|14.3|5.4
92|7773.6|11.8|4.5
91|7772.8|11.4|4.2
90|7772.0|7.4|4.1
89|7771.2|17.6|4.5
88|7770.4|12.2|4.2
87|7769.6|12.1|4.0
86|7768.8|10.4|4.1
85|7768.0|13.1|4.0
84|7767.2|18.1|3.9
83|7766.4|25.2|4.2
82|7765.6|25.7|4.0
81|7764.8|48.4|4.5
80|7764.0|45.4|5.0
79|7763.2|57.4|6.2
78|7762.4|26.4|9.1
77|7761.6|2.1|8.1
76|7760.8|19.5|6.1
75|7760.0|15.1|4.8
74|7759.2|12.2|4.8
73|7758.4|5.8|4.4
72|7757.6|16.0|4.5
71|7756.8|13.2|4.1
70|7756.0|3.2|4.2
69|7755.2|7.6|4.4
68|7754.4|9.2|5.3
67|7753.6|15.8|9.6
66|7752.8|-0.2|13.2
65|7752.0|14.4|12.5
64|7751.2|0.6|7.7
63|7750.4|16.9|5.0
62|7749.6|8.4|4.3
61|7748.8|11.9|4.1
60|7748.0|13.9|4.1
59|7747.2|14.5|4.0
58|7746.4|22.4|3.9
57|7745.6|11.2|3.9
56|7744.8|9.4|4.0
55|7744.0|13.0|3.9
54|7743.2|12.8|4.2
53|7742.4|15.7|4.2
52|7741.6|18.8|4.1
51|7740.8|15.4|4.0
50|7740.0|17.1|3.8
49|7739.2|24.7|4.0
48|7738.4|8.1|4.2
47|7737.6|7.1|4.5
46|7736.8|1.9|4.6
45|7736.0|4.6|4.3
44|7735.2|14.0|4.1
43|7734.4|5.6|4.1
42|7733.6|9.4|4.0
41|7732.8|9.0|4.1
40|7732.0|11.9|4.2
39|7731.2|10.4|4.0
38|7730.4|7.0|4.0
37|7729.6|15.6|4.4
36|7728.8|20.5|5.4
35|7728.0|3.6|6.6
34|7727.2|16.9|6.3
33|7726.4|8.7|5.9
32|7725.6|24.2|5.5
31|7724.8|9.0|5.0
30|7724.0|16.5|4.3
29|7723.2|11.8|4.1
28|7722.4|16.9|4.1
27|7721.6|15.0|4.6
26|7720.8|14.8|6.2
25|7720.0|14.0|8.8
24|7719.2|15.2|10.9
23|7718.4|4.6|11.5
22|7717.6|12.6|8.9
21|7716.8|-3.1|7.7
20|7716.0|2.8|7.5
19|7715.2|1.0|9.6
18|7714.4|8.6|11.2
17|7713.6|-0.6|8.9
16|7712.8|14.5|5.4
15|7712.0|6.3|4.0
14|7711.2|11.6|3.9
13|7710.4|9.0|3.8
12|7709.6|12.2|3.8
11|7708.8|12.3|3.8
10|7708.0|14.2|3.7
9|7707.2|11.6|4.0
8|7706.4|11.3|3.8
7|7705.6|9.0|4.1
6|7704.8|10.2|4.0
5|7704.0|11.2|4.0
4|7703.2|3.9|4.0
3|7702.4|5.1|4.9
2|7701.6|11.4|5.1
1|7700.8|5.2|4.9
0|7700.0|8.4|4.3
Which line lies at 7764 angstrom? [S II]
